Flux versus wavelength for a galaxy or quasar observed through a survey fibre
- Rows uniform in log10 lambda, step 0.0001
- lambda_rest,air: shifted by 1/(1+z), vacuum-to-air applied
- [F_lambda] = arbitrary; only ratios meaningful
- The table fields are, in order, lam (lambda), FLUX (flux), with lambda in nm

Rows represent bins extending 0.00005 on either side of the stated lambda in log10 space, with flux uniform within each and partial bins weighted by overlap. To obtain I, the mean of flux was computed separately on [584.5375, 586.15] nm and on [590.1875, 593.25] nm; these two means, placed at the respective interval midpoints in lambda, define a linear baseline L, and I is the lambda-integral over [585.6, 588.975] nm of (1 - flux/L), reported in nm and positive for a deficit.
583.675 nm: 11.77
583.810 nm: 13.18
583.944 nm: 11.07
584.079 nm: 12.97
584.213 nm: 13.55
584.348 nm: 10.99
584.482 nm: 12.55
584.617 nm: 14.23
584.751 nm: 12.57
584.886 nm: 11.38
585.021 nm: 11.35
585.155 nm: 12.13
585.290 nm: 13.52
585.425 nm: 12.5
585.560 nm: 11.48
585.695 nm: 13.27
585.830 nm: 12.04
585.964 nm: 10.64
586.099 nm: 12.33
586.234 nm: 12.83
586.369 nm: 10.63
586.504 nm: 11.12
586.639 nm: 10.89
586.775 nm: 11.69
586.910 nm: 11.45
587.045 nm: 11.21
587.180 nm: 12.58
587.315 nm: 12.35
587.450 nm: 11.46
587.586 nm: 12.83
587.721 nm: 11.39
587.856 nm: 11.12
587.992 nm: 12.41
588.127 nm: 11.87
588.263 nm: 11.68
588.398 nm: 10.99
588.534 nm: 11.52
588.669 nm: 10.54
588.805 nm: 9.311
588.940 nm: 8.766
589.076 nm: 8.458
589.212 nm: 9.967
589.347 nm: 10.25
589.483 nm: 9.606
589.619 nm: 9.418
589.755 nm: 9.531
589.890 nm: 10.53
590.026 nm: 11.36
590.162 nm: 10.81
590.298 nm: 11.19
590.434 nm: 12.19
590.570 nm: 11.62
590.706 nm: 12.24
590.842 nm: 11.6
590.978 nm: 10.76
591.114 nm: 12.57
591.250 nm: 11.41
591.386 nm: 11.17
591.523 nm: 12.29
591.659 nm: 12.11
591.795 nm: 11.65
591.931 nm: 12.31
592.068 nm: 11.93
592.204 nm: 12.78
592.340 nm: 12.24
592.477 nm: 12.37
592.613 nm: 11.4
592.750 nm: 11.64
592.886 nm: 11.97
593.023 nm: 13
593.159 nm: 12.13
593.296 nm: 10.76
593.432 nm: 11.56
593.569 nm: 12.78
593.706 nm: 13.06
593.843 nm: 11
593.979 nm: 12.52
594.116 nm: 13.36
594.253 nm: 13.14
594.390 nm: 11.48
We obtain 0.19 nm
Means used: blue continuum 12.3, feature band 11.5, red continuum 11.9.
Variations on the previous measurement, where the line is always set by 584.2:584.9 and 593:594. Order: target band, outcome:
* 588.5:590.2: 0.321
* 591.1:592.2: 0.019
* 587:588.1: 0.040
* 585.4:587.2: 0.106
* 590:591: 0.058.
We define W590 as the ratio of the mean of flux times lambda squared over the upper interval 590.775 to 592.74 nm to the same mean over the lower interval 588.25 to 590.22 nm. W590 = 1.18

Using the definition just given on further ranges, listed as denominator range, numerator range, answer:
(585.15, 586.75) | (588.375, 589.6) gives 0.84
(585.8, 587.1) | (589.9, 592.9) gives 1.04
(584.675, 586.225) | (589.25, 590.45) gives 0.87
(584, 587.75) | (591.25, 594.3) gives 1.03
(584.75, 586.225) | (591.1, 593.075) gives 1.02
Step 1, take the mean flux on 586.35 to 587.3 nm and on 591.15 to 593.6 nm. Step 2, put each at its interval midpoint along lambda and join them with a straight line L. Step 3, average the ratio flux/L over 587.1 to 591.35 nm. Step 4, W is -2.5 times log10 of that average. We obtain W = 0.06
